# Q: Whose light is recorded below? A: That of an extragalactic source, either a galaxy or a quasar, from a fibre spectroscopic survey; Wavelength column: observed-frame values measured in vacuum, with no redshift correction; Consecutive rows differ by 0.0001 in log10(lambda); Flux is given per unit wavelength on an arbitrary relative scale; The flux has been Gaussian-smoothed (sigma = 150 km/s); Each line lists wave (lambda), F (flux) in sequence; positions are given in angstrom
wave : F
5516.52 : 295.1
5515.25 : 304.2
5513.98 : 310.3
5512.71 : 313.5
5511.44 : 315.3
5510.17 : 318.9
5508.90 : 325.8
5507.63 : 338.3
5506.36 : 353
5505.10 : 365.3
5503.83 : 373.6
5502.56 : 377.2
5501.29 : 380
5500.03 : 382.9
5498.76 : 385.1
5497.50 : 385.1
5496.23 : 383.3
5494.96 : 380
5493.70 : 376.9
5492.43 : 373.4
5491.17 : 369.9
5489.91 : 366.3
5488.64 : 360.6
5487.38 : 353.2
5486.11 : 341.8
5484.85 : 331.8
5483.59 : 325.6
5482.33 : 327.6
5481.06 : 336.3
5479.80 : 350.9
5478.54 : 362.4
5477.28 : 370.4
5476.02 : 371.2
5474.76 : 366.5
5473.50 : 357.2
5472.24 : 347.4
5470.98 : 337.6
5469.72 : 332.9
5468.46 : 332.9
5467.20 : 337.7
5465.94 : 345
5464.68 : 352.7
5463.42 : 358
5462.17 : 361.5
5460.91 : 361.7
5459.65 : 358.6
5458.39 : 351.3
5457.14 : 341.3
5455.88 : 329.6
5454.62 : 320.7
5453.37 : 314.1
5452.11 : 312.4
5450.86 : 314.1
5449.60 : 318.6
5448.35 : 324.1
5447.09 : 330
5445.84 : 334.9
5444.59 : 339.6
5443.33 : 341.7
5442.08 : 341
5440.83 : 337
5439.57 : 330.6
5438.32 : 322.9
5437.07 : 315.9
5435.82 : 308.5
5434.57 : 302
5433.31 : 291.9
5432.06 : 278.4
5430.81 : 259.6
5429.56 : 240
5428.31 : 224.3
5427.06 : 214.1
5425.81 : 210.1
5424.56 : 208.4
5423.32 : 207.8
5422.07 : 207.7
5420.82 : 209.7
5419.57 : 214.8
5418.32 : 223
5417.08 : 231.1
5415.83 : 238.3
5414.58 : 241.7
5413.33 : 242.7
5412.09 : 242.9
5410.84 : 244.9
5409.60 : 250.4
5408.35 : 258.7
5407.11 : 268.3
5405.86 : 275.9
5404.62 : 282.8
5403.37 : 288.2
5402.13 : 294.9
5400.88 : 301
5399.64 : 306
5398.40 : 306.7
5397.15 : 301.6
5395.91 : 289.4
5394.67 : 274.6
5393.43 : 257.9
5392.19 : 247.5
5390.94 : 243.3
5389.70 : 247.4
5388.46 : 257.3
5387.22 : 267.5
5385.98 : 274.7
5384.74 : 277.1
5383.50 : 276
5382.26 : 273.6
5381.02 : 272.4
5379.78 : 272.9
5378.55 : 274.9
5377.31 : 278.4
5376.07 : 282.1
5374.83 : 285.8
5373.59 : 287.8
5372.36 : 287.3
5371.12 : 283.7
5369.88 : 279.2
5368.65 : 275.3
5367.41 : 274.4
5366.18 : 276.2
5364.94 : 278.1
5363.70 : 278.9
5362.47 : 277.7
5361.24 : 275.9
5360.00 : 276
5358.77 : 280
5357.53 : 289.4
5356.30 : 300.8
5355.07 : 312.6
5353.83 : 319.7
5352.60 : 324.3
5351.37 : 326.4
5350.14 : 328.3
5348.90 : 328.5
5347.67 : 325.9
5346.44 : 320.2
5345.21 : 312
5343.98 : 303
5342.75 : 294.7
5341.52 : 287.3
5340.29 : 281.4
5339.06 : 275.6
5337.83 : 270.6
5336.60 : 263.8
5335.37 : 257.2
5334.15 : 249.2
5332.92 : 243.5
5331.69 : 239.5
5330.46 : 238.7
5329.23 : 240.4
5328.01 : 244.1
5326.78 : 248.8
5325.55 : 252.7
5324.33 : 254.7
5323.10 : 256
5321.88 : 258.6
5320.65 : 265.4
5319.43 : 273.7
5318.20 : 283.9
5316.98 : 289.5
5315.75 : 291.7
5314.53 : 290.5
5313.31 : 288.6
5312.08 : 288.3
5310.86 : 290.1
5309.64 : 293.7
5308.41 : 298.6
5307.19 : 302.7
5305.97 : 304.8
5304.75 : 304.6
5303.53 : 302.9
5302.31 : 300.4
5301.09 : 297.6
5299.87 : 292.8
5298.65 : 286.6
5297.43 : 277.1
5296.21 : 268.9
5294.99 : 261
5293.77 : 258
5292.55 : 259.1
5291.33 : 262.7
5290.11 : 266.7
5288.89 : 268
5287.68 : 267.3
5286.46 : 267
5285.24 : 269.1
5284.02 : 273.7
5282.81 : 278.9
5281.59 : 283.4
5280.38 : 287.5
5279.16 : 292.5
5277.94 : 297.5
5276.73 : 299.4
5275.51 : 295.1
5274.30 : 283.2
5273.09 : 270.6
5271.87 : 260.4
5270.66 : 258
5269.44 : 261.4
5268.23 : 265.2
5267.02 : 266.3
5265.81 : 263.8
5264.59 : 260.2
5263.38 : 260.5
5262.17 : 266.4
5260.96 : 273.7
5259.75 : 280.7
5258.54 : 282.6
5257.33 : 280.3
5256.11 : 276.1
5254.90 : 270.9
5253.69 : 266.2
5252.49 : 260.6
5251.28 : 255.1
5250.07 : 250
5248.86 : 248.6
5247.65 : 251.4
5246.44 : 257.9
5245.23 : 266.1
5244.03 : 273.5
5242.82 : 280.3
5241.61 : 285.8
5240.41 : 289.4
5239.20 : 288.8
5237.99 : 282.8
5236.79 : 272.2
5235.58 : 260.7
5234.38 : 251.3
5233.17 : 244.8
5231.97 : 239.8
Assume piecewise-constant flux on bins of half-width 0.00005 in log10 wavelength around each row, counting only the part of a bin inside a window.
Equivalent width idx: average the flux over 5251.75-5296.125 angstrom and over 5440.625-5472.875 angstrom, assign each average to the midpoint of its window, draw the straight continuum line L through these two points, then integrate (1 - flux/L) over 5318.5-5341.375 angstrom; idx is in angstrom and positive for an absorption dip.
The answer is 2.7 angstrom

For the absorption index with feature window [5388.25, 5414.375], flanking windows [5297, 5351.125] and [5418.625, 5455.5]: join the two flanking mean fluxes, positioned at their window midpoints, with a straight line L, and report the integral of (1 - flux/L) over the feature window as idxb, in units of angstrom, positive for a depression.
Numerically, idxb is 1.27 angstrom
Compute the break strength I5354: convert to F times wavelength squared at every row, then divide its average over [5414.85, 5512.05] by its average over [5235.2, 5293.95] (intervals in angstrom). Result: 1.29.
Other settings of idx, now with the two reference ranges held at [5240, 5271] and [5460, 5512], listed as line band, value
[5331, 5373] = 2.23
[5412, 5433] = 6.44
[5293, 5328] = 0.90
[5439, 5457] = 0.68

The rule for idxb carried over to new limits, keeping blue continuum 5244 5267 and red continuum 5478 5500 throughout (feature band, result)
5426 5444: 2.5 angstrom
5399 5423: 5.5 angstrom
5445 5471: 0.8 angstrom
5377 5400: 3.3 angstrom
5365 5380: 1.6 angstrom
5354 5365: 0.7 angstrom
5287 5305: 0.3 angstrom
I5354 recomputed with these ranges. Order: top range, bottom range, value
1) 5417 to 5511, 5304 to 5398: 1.21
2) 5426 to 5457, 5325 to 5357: 1.11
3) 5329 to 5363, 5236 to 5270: 1.11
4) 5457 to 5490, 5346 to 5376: 1.23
